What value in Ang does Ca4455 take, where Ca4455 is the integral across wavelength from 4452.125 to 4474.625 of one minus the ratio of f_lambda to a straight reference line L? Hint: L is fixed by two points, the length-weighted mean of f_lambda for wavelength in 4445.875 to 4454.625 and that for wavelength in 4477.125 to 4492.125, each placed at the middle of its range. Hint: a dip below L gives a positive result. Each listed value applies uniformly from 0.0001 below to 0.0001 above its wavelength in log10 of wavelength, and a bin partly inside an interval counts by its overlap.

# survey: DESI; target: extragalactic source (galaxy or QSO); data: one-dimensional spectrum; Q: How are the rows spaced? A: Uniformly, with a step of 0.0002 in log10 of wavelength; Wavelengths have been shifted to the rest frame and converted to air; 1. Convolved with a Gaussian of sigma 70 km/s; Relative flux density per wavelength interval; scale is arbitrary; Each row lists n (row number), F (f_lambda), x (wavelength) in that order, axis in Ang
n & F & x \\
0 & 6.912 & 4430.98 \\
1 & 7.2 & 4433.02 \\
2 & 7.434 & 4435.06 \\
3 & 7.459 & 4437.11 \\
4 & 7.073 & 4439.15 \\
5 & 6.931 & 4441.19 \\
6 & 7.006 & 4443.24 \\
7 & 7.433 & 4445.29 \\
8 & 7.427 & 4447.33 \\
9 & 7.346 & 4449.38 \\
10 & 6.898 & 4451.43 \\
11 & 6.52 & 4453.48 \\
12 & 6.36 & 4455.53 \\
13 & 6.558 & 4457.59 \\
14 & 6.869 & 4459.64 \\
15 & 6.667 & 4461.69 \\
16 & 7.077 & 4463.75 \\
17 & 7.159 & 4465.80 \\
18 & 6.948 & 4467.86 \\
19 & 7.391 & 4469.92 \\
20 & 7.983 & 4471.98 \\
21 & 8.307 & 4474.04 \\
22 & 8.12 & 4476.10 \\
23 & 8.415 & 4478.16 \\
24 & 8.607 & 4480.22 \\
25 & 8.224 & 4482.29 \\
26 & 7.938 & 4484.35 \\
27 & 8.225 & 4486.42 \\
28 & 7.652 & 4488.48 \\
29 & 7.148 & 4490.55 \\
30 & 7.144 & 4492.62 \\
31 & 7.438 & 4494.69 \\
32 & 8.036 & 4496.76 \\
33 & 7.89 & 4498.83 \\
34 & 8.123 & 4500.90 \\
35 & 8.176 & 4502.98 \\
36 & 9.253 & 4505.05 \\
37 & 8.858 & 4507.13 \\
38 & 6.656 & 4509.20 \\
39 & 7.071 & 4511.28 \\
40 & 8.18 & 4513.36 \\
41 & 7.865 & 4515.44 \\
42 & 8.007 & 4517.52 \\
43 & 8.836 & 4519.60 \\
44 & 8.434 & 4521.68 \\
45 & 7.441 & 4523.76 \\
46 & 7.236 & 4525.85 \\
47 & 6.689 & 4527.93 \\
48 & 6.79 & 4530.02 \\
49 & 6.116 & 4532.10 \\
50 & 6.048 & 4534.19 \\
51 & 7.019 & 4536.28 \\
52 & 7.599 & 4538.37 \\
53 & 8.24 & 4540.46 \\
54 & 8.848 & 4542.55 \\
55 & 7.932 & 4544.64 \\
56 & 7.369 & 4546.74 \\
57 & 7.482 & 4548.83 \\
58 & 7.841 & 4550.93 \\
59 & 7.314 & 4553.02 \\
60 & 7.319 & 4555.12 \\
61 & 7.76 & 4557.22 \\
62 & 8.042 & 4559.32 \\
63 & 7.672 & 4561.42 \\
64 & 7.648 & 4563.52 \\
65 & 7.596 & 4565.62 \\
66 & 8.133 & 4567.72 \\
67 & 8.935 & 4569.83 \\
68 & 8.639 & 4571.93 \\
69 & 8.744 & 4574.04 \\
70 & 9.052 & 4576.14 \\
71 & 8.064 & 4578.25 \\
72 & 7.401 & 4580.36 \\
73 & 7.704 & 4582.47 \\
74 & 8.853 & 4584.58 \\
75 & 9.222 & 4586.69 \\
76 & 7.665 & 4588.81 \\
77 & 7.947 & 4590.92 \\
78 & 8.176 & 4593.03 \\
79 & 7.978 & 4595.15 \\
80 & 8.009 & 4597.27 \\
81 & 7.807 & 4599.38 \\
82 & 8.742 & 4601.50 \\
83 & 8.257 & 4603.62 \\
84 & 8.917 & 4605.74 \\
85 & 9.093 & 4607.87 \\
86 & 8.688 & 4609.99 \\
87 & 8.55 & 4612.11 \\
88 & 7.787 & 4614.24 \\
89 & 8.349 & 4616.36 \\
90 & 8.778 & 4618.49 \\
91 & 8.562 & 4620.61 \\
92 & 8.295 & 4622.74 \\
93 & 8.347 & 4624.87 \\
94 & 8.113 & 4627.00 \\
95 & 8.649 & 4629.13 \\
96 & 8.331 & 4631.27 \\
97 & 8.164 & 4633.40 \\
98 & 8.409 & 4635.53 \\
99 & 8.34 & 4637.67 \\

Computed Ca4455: 1.1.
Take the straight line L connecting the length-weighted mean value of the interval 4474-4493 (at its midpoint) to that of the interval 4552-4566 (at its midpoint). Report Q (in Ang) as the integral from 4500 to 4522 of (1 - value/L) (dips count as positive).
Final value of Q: -0.75 Ang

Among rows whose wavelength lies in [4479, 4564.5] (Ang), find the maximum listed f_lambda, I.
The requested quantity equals 9.253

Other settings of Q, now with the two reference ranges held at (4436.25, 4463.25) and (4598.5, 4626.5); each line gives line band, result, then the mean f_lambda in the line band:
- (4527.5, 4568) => 2.1 Ang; 7.47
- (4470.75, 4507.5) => -3.7 Ang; 8.07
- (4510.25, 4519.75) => -0.4 Ang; 7.91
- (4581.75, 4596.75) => 0.1 Ang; 8.22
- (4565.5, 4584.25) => -0.4 Ang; 8.31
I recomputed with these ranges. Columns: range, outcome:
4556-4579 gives 9.052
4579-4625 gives 9.222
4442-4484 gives 8.607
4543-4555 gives 7.932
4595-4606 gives 8.917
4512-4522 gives 8.836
